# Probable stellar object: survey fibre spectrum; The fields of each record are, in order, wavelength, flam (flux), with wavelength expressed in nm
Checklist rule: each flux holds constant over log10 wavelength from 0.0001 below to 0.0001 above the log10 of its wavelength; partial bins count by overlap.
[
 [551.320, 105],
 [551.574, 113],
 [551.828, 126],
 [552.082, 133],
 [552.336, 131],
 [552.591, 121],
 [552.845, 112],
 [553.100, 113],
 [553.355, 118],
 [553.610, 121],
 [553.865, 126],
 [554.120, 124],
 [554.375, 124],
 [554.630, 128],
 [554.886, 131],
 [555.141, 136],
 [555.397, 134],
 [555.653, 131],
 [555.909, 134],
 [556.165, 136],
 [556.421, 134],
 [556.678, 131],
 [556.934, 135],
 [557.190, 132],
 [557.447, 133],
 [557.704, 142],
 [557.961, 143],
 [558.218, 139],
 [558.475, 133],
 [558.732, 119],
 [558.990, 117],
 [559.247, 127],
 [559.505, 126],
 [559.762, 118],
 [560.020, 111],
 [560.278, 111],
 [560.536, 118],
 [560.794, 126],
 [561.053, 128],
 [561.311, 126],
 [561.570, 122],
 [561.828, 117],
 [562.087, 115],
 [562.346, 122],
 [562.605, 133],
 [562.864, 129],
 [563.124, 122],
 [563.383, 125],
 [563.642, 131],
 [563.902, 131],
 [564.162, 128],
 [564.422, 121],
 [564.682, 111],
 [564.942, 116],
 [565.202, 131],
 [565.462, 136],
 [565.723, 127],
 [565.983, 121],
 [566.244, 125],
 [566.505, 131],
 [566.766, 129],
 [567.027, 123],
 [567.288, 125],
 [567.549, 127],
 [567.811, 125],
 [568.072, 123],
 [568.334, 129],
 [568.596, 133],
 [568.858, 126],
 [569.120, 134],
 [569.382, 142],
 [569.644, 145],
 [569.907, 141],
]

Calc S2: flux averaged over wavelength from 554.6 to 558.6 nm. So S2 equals 135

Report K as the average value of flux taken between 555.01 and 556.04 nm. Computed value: 134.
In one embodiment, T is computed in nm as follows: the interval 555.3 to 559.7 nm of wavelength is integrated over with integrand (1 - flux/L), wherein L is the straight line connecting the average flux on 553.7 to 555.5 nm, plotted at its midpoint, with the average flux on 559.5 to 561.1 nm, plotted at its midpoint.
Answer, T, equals -0.29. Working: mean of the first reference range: 129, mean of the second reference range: 119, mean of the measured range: 132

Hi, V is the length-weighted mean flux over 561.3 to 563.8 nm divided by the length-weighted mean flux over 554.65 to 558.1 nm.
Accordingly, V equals 0.9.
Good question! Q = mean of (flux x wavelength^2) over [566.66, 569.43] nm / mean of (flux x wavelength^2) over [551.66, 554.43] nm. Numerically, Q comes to 1.1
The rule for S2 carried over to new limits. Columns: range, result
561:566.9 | 125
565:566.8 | 128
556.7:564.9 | 125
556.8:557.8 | 135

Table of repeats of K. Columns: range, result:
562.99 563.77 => 126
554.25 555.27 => 130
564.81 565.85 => 127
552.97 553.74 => 117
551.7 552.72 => 128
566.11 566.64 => 128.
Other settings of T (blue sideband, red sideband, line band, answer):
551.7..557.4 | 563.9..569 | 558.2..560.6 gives 0.11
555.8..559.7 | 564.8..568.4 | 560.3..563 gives 0.13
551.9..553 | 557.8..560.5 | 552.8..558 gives -0.22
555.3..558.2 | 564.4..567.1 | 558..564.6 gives 0.30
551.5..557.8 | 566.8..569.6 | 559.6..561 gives 0.12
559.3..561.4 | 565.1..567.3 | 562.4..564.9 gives -0.01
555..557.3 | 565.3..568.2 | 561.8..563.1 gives 0.06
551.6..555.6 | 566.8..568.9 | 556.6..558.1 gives -0.13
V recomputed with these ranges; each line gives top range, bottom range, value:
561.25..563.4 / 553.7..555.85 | 0.95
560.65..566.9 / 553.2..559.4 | 0.96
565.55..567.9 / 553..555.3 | 1.01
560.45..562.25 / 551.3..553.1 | 1.01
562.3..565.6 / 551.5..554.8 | 1.03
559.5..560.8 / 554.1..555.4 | 0.90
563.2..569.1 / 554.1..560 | 0.97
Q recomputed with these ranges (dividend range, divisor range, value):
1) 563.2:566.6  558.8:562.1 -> 1.06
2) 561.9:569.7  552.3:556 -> 1.06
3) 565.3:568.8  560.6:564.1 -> 1.03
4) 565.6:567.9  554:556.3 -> 1.00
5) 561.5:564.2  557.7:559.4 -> 0.97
